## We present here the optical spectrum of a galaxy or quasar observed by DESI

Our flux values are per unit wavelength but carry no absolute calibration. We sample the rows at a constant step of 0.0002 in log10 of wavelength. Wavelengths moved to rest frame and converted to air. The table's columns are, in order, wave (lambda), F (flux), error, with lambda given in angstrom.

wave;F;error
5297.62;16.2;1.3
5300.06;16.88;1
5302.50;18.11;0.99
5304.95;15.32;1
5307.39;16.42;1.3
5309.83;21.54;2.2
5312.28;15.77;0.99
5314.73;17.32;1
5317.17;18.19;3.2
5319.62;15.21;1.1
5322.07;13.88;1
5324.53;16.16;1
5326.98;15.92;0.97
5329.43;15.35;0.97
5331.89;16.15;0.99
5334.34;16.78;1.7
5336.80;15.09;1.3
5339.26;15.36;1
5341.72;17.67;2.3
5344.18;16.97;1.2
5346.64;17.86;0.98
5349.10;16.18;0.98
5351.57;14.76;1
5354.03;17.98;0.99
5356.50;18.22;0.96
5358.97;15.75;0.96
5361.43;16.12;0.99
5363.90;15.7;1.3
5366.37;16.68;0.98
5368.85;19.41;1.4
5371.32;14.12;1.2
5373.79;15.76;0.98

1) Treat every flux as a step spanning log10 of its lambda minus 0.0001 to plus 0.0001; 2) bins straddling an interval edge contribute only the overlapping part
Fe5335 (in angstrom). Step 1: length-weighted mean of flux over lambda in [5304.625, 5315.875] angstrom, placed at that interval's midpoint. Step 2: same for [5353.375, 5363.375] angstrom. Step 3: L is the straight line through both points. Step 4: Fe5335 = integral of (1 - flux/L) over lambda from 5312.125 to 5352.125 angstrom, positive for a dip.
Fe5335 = 2.3 angstrom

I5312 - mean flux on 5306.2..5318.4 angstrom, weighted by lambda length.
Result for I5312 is 17.9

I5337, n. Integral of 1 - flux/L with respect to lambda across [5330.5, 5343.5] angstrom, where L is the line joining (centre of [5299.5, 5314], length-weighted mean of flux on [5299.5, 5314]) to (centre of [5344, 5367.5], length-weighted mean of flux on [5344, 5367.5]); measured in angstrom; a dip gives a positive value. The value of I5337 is 0.5 angstrom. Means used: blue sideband 17.4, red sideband 16.6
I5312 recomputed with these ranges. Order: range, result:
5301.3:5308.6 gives 16.6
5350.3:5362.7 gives 16.6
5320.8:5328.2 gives 15.3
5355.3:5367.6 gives 16.5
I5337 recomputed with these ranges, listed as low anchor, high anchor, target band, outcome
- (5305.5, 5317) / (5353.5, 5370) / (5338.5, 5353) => 0.6 angstrom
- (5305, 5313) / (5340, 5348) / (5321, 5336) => 1.5 angstrom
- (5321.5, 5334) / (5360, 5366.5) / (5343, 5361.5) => -0.9 angstrom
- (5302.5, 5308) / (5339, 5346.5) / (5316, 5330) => 0.7 angstrom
